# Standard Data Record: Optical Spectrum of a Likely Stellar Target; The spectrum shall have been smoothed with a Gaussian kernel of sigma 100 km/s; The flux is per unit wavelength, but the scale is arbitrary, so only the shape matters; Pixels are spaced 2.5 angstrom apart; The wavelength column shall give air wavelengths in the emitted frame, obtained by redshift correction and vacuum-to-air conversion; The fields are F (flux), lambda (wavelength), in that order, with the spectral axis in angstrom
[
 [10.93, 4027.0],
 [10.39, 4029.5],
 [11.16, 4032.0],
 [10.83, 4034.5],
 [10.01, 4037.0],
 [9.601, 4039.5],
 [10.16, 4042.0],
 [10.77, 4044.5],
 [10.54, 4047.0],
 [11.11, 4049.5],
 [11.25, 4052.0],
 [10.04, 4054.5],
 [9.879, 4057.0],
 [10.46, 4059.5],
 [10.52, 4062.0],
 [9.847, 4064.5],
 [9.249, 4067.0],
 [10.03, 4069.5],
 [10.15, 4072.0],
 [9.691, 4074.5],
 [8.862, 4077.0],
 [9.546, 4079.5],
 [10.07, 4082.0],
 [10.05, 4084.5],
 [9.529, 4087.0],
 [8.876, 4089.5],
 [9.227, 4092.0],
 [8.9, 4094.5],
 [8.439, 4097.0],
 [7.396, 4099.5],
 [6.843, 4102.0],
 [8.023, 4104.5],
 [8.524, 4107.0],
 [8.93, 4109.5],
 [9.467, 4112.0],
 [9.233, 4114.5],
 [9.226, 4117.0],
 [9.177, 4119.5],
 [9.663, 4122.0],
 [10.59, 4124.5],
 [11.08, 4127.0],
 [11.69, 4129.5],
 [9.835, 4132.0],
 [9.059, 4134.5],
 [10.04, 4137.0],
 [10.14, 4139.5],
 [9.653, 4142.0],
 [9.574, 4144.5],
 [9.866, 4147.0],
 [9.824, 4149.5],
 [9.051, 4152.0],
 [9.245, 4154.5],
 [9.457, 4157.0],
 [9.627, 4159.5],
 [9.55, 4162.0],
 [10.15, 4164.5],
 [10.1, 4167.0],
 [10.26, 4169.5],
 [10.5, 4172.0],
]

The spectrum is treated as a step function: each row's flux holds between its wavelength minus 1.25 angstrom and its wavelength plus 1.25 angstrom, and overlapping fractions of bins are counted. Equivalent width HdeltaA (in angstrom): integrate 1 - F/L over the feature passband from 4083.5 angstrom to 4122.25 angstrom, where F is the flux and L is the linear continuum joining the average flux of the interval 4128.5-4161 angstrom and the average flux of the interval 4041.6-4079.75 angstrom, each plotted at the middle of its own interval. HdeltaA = 4.42 angstrom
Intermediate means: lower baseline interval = 10.1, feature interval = 8.82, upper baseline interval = 9.76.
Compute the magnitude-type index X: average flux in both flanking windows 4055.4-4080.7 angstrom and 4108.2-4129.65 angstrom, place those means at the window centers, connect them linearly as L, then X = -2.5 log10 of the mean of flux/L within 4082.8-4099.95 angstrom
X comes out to 0.09 mag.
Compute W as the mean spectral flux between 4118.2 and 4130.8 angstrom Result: 10.4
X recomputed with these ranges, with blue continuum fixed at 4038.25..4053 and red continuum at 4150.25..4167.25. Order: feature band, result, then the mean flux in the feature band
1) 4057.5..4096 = 0.068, 9.66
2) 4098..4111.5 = 0.242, 8.04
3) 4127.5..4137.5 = -0.047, 10.2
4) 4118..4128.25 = -0.024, 10.1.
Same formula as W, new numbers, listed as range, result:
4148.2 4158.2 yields 9.4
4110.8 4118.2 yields 9.31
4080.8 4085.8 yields 10.1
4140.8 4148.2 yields 9.7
